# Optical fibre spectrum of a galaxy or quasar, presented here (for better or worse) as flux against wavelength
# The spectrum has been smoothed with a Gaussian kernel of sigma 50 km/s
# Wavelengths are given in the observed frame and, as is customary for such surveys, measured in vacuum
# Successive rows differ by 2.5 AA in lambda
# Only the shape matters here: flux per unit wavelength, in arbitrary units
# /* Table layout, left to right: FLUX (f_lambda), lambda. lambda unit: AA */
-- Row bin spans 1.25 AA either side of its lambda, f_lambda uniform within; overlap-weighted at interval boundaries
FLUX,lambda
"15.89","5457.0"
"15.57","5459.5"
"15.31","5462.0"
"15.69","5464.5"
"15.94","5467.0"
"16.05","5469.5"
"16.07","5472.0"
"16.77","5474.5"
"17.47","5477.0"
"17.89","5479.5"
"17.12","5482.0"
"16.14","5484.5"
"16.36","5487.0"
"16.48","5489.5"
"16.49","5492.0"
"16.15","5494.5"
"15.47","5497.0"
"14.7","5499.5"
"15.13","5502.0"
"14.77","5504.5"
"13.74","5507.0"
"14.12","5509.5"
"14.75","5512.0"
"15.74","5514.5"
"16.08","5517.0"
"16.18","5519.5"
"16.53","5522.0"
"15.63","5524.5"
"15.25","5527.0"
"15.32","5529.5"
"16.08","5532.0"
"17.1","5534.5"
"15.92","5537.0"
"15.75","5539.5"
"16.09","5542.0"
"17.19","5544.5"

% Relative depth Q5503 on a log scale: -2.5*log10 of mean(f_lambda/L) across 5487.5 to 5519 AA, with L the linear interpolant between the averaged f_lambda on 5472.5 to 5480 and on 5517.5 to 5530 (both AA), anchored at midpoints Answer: 0.07 mag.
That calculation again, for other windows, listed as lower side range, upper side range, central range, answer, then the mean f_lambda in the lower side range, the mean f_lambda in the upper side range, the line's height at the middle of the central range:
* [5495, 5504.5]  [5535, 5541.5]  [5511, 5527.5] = -0.01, 15.1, 16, 15.6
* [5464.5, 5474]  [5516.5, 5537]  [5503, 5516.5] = 0.09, 16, 16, 16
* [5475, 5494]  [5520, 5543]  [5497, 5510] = 0.13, 16.8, 16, 16.5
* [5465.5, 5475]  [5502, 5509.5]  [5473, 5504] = -0.07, 16.1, 14.4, 15.2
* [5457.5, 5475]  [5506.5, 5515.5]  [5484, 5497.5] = -0.07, 15.9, 14.6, 15.2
